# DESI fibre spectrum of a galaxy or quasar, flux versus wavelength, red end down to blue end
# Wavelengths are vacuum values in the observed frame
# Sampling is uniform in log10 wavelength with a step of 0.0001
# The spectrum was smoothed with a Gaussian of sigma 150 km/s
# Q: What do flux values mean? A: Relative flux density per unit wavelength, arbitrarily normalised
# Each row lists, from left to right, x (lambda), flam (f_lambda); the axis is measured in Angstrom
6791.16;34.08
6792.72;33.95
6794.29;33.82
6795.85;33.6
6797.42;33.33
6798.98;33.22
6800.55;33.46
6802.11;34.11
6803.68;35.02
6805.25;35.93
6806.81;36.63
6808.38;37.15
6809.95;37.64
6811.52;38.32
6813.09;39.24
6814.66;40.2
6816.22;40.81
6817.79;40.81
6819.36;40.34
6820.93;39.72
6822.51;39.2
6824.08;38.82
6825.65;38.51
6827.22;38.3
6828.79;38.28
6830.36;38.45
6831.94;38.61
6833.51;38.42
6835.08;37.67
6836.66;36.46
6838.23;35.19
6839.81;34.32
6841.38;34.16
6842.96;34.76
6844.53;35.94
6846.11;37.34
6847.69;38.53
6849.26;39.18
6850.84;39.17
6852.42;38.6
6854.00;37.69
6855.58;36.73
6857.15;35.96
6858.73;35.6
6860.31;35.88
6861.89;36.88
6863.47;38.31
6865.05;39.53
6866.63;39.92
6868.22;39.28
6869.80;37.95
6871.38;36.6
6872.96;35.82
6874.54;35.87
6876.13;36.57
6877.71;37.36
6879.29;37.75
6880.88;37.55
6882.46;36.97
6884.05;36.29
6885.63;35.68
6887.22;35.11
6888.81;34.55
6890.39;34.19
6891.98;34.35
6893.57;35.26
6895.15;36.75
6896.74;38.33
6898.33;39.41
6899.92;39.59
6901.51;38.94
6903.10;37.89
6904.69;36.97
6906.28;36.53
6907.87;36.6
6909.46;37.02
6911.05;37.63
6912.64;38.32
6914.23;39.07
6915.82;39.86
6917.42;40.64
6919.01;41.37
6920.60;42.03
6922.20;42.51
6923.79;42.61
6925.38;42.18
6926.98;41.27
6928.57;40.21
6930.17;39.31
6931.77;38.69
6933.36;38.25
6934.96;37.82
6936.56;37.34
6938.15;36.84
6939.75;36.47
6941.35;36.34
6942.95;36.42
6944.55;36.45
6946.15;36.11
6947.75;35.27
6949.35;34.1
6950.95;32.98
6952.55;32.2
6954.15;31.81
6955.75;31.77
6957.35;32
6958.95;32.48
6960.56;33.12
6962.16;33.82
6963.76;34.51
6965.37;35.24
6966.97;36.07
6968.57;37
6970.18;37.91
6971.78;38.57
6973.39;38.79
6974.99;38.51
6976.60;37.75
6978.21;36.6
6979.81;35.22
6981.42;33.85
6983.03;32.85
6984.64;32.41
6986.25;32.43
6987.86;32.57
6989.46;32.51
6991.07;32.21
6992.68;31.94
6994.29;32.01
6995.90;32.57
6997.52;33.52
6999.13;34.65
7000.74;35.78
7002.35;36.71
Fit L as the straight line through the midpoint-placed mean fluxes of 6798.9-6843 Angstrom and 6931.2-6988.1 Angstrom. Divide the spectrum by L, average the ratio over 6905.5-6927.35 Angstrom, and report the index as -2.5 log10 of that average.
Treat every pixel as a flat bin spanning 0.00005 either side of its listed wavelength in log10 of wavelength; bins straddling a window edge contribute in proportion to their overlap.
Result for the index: -0.11 mag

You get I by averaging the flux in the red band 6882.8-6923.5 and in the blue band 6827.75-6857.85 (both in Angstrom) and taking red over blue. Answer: 1.02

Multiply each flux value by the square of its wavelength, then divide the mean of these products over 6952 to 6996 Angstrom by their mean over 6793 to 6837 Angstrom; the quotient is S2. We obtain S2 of 1.0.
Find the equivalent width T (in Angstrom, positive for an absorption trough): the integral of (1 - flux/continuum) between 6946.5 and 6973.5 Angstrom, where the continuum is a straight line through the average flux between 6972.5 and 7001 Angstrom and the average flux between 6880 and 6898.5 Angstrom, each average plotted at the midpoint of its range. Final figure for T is 0.2 Angstrom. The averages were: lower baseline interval 36.1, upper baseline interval 34.2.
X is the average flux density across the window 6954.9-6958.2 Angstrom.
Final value 31.9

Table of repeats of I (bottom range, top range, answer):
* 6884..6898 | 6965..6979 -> 1.05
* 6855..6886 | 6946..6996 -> 0.92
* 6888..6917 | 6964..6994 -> 0.94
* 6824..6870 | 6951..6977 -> 0.93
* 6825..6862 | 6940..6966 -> 0.92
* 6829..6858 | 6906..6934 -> 1.07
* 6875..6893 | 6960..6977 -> 1.01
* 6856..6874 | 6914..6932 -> 1.09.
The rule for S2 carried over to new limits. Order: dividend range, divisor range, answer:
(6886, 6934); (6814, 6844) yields 1.04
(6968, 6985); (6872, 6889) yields 1.03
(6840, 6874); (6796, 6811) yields 1.08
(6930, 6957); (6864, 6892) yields 0.99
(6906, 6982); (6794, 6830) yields 1.03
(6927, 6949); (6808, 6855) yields 1.01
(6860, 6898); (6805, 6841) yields 0.98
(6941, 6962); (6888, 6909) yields 0.93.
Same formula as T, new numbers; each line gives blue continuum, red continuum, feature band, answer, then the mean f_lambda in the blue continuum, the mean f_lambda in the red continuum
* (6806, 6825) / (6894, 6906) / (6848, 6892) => 1.6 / 39.1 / 38.1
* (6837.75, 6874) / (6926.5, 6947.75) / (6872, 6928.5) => -0.9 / 37.1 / 37.7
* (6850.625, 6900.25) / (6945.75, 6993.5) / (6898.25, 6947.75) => -4.1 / 37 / 34.4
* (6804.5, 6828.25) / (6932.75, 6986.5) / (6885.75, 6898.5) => 0.4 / 38.8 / 35.3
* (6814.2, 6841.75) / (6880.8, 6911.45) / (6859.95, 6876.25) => -0.1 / 38.3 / 36.8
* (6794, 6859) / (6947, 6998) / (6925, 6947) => -1.9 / 37.2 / 34.2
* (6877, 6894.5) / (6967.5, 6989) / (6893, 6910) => -0.8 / 35.9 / 35.7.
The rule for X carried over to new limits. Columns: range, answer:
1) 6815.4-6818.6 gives 40.9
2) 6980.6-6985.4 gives 33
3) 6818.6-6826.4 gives 39.3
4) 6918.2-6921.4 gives 41.7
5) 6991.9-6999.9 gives 32.9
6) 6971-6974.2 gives 38.7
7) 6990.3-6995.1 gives 32.1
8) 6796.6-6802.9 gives 33.5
